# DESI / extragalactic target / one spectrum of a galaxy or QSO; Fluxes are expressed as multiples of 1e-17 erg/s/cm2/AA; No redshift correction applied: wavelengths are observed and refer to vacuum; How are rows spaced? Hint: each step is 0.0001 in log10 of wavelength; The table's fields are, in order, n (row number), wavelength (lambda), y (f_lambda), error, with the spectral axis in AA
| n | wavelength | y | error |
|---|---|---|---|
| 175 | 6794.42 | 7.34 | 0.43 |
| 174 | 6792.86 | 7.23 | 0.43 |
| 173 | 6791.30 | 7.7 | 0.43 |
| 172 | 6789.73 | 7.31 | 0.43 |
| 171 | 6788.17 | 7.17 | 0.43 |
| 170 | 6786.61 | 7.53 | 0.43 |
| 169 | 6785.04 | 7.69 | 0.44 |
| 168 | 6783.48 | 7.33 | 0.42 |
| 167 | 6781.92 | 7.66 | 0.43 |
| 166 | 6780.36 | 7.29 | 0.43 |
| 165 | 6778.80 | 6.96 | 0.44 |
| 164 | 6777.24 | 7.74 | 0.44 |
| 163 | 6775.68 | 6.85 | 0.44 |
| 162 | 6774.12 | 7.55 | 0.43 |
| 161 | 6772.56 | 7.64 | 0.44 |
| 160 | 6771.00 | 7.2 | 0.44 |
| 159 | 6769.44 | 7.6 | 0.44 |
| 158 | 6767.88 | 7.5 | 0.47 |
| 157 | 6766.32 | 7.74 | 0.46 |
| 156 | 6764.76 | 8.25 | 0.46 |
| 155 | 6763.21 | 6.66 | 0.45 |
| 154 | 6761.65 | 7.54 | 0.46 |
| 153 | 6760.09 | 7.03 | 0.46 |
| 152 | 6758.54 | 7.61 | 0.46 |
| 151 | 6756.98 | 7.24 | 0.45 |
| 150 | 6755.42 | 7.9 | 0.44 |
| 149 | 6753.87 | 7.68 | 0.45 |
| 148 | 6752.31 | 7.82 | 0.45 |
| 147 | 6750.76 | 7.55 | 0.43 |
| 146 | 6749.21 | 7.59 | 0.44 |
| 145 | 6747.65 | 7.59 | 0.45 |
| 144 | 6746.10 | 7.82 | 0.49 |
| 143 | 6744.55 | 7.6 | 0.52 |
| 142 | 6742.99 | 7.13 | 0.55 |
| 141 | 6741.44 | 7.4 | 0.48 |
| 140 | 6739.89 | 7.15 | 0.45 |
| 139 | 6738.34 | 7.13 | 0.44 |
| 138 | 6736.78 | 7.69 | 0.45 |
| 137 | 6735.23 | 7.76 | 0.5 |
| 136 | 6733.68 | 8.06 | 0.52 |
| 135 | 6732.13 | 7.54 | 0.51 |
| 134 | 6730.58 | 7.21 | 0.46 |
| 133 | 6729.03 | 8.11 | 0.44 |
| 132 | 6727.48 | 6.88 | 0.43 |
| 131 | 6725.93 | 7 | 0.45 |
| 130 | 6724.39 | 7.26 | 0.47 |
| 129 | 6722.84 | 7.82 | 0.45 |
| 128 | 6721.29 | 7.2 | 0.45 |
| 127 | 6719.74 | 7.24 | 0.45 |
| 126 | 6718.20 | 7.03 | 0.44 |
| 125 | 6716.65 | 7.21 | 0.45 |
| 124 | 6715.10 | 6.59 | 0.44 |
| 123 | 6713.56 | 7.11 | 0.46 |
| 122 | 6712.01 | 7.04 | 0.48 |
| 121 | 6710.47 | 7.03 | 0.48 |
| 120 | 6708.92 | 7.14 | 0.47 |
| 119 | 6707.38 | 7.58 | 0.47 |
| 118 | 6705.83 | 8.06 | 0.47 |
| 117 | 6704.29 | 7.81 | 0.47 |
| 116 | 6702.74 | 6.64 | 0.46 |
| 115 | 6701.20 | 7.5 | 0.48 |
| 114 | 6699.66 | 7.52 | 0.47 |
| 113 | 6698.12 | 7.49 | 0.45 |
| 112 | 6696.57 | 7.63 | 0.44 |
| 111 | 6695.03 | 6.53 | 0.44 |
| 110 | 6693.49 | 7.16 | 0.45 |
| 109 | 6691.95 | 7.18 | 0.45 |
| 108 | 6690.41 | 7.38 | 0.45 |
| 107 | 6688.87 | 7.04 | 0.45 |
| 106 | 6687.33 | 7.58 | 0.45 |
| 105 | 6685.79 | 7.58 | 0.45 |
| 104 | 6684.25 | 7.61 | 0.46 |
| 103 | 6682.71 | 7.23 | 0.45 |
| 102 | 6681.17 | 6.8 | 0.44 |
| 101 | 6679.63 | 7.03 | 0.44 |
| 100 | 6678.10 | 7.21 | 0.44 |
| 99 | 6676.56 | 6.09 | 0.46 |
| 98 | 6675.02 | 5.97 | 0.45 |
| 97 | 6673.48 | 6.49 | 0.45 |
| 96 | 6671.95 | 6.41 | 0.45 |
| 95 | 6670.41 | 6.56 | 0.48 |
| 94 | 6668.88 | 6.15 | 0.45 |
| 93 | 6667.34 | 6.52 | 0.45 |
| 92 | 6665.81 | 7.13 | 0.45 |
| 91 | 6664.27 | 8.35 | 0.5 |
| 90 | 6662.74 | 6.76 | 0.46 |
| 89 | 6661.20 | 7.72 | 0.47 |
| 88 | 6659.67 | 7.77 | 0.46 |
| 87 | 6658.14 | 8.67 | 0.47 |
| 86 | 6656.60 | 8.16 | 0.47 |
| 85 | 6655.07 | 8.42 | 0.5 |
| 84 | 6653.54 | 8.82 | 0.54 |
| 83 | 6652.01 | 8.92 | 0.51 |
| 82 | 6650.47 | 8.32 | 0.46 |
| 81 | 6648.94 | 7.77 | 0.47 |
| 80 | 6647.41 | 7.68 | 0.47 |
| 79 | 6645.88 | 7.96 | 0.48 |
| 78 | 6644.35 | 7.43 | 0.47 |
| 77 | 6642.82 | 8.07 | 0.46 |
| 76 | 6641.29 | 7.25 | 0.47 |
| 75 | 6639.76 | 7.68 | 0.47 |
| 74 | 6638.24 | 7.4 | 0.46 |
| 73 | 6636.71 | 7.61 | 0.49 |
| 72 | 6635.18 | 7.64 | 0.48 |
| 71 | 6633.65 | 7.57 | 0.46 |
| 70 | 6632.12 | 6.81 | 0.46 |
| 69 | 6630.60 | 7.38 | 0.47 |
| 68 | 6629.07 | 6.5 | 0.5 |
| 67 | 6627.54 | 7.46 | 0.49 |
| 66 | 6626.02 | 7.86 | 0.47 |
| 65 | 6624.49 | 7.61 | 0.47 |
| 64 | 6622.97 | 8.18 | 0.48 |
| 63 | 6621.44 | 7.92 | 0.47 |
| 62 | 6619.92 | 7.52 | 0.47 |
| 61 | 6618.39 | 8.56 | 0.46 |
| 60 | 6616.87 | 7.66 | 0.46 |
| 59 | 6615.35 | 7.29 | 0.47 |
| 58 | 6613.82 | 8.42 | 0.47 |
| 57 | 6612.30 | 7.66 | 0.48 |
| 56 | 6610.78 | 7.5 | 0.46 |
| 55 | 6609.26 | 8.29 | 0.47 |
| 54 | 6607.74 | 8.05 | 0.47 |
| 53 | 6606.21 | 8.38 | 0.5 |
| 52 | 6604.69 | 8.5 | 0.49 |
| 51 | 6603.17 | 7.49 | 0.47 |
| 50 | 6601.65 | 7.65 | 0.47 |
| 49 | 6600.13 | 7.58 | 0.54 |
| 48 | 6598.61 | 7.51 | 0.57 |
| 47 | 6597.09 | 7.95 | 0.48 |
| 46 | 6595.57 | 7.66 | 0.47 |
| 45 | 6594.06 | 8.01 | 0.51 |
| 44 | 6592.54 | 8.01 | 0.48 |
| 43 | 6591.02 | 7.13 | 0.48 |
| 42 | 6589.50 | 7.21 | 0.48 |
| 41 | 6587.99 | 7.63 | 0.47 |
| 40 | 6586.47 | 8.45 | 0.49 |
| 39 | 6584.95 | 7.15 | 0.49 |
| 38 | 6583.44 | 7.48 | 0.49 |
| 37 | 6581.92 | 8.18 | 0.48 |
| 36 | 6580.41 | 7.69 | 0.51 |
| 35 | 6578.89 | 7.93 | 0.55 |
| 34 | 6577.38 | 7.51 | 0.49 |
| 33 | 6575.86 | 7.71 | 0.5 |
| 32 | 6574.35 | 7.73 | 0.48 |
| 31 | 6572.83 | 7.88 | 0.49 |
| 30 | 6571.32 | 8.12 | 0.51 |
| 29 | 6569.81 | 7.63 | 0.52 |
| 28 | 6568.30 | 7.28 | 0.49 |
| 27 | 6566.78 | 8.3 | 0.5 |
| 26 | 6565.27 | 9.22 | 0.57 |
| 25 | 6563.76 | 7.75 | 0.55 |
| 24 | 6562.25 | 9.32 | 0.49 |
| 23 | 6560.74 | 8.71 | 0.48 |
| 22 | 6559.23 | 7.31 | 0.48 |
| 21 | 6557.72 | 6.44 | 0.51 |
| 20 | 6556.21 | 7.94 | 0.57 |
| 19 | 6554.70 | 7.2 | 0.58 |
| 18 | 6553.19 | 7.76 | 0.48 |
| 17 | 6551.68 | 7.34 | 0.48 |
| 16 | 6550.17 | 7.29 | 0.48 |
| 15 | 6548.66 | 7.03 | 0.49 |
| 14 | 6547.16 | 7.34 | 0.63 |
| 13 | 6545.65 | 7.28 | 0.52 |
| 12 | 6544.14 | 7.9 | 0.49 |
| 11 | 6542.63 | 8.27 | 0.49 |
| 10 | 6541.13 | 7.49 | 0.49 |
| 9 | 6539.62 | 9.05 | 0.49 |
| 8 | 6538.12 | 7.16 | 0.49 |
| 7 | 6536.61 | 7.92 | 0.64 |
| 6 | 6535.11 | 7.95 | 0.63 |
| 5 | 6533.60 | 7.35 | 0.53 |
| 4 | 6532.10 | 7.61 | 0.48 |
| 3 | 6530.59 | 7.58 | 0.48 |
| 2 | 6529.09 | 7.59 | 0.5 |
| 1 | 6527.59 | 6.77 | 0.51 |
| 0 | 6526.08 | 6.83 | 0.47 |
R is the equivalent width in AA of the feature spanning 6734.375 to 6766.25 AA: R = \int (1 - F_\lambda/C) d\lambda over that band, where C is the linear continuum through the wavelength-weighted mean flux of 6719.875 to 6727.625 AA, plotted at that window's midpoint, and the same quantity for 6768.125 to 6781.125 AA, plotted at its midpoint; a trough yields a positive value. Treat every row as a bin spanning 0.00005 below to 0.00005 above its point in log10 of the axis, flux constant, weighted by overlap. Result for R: -0.88 AA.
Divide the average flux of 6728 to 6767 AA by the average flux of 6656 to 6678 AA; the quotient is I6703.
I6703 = 1.07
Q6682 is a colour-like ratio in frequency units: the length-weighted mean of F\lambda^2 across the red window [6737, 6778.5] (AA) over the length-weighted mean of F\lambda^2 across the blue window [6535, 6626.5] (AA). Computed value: 1.01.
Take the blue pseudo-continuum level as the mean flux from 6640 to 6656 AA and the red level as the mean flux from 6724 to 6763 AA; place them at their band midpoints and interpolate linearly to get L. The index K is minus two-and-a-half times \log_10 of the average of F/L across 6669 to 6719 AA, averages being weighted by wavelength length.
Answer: 0.100 mag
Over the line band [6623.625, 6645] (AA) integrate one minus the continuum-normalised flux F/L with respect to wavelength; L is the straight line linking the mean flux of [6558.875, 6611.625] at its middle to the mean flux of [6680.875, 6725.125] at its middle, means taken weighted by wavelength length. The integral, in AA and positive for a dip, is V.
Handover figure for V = 0.5 AA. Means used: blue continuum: 7.89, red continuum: 7.28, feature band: 7.45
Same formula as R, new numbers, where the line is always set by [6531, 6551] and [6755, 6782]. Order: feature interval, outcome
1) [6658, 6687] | 1.92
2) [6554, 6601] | -1.05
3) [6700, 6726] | 0.78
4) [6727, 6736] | -0.18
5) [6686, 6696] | 0.44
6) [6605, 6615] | -0.59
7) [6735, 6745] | 0.10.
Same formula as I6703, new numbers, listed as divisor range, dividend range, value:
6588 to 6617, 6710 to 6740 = 0.94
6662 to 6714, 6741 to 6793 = 1.05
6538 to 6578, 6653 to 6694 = 0.93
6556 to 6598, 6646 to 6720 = 0.94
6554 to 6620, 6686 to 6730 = 0.93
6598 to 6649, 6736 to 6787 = 0.97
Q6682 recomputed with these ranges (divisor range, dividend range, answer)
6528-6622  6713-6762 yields 1.00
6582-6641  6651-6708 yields 0.97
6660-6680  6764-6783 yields 1.13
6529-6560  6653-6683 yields 0.99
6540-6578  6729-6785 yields 1.02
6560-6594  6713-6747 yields 0.97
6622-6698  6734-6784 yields 1.04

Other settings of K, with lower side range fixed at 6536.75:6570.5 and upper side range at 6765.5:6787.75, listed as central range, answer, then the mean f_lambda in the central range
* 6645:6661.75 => -0.079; 8.2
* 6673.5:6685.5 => 0.111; 6.85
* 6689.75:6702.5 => 0.042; 7.27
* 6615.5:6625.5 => -0.027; 7.87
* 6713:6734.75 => 0.030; 7.31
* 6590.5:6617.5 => -0.018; 7.83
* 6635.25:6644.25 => 0.007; 7.59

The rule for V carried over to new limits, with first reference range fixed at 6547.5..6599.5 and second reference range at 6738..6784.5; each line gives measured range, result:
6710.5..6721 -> 0.68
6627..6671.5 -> 0.22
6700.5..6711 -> 0.20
